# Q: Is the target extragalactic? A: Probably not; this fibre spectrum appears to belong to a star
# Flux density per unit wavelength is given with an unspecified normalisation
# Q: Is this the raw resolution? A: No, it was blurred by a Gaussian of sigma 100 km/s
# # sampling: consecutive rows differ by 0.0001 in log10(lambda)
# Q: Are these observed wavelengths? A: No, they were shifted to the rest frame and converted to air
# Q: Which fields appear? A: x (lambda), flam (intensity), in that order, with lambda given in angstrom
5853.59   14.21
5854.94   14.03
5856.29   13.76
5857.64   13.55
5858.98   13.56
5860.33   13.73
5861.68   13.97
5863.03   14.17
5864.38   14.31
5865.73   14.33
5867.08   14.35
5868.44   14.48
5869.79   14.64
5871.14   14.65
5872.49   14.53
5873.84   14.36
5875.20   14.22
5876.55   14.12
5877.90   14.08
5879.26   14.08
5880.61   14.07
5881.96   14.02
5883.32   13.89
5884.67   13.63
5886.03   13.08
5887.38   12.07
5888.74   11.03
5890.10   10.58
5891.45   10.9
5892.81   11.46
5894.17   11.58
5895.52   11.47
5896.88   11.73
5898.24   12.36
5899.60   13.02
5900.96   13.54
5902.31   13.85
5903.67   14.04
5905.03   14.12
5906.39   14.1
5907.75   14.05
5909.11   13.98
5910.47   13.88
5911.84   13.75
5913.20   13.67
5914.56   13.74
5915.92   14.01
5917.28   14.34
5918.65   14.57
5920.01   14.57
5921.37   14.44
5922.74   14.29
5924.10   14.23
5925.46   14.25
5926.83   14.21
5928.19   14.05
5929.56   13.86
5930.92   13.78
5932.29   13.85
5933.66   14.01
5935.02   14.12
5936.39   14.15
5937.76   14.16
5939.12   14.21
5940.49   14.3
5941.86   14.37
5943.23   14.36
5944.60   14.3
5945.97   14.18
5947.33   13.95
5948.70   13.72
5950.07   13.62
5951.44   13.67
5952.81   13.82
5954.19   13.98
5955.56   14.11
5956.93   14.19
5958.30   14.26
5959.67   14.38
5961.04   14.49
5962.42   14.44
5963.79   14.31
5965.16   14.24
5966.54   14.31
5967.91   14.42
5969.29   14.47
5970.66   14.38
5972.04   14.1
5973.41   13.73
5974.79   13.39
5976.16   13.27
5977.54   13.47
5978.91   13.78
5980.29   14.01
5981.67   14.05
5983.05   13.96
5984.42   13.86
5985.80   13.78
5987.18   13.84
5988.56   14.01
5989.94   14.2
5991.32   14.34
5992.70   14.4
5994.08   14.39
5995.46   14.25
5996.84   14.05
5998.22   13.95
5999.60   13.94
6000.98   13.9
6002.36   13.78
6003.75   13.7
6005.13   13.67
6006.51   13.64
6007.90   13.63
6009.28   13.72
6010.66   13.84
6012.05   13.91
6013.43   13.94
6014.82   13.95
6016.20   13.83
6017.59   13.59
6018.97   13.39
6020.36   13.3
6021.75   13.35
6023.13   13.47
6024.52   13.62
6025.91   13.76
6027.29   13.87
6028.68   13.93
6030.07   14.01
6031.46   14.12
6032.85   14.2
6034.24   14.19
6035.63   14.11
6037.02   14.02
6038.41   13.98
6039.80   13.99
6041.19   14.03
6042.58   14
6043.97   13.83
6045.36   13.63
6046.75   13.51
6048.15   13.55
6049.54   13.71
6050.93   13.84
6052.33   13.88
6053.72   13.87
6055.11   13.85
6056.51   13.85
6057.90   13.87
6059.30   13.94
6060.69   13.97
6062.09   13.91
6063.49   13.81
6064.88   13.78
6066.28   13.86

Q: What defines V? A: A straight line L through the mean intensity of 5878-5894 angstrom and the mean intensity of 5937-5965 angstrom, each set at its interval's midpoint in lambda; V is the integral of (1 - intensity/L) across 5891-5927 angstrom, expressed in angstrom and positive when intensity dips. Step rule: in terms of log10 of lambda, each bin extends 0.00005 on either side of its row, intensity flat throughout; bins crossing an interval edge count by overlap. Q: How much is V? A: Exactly -0.86 angstrom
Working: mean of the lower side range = 12.6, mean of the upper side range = 14.1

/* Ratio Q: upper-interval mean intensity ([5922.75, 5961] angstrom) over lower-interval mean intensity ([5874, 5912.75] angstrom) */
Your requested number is 1.1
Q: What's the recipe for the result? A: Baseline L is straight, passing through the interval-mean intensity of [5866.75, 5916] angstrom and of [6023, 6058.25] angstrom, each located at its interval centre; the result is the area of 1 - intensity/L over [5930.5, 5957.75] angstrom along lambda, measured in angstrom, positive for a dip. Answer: -1.0 angstrom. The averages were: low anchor 13.4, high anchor 13.9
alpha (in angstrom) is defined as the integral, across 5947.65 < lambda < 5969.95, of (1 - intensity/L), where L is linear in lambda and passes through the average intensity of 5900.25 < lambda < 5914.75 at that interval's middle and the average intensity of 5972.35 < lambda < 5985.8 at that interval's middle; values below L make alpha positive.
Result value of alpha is -0.6 angstrom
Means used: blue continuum 13.9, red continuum 13.7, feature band 14.1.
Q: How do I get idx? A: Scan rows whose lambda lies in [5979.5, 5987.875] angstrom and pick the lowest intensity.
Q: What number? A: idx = 13.78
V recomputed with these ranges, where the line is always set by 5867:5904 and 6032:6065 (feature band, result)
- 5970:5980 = -0.1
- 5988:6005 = -0.5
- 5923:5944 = -1.2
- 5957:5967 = -0.6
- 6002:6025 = 0.1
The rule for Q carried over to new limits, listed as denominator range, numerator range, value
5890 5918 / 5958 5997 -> 1.07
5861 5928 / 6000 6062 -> 1.01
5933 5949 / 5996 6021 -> 0.97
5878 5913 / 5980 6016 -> 1.07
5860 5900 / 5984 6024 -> 1.04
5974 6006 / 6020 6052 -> 0.99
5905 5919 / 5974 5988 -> 0.98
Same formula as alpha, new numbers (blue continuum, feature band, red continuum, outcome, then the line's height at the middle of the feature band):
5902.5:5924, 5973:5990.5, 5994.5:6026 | 0.1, 13.9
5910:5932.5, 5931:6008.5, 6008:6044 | -0.3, 14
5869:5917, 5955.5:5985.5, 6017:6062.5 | -1.1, 13.6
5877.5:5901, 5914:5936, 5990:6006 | -1.9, 13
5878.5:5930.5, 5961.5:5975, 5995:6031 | -0.6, 13.6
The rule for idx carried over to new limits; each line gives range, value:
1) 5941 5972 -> 13.62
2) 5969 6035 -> 13.27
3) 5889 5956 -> 10.58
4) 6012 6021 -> 13.3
